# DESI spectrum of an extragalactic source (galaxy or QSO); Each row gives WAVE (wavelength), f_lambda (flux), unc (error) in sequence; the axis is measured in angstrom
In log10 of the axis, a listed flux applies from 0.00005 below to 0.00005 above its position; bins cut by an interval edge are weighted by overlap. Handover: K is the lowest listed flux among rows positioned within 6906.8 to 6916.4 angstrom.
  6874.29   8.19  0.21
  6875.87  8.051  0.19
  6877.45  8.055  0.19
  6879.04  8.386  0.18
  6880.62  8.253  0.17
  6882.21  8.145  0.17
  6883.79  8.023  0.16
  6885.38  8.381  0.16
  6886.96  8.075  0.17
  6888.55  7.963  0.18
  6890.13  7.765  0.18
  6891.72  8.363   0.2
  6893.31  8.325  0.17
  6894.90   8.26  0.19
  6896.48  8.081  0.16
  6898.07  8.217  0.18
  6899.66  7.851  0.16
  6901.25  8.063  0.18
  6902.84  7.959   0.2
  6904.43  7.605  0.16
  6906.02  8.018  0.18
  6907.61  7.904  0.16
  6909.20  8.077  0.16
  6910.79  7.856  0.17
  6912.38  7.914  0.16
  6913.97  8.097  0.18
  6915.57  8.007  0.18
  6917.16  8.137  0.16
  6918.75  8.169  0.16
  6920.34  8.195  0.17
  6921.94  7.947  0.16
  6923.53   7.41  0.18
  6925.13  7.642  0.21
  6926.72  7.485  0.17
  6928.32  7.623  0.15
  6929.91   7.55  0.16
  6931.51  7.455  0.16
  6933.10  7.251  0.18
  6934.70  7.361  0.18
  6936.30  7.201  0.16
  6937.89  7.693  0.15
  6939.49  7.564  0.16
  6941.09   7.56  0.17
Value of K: 7.856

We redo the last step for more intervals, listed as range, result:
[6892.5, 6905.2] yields 7.605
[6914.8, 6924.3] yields 7.41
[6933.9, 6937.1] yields 7.201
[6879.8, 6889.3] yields 7.963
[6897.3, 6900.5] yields 7.851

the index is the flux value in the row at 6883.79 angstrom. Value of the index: 8.023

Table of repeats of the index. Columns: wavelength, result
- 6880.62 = 8.253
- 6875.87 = 8.051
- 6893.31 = 8.325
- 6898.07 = 8.217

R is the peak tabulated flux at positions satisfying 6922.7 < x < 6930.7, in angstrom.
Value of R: 7.642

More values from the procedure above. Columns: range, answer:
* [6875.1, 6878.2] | 8.055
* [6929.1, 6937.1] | 7.55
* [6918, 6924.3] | 8.195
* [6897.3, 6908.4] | 8.217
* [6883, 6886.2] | 8.381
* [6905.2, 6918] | 8.137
